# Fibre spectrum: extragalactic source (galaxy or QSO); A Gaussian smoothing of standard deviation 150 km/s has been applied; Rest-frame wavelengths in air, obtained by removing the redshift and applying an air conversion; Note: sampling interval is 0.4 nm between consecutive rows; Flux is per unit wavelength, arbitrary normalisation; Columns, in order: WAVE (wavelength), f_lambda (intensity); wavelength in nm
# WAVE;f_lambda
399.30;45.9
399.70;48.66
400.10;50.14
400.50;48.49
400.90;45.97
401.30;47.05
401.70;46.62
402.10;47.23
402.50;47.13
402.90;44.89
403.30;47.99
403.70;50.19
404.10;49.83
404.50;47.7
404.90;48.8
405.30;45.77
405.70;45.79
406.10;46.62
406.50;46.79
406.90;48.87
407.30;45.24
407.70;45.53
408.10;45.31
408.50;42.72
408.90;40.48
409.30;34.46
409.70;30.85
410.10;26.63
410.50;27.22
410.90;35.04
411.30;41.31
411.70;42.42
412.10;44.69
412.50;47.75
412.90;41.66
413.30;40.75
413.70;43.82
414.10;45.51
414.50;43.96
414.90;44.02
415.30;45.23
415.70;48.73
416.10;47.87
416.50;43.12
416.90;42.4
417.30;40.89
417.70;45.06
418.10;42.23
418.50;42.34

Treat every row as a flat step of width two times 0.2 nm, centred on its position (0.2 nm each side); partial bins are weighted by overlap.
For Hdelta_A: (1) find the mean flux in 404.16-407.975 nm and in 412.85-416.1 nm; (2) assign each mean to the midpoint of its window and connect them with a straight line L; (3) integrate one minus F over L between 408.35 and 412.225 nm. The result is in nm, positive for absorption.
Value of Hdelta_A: 0.79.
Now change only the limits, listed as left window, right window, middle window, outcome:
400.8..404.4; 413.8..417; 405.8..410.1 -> 0.42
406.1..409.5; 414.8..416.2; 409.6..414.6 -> 0.66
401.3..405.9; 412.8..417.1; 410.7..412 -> 0.15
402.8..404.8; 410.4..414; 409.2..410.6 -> 0.44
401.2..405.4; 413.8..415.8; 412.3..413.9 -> 0.07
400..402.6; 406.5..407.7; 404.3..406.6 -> 0.00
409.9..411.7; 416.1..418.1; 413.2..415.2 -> -0.26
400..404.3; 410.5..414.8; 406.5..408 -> -0.05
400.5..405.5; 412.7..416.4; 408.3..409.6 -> 0.21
